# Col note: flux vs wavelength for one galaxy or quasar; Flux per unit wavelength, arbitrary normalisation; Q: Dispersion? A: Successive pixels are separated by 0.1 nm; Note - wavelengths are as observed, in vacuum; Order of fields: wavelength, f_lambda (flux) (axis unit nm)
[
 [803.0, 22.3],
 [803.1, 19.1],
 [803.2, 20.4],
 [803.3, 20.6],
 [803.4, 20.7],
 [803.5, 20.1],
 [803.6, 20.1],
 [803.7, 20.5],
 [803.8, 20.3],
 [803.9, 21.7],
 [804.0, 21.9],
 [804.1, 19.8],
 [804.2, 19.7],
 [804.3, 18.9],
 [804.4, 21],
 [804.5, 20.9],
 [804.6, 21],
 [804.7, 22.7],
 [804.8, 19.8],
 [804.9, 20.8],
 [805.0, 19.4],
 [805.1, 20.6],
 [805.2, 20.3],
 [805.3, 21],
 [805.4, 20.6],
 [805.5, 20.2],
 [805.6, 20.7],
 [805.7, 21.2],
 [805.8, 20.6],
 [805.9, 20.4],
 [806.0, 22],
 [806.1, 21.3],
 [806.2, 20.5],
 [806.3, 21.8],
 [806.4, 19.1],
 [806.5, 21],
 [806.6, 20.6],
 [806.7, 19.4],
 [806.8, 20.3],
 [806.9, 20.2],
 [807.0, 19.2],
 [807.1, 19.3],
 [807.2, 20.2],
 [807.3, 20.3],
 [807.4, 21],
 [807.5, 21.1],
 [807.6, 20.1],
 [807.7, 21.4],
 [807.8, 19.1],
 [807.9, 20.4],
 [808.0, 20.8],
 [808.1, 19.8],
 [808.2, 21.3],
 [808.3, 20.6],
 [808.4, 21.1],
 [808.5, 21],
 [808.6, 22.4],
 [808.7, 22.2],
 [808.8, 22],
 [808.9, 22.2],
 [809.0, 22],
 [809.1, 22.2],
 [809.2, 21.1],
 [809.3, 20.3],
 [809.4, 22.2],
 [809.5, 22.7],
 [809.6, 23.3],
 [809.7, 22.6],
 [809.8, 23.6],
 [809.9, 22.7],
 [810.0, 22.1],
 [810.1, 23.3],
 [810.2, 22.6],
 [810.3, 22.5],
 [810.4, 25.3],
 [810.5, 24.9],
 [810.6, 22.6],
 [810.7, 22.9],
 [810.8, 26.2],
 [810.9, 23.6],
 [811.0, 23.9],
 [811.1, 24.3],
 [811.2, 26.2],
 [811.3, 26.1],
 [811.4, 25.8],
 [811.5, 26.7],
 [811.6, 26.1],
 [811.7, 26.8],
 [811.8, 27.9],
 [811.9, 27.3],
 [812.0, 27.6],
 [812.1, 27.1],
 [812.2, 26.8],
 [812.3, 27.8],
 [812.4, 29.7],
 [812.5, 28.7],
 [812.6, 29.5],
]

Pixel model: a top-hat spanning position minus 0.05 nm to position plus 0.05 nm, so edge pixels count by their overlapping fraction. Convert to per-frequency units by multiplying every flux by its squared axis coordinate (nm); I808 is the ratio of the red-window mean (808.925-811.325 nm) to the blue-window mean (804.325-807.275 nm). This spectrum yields 1.14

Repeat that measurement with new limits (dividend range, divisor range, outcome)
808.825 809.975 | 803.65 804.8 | 1.09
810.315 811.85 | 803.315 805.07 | 1.25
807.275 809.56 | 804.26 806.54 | 1.03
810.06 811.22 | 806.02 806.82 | 1.18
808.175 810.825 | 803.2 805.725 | 1.11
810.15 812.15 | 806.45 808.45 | 1.26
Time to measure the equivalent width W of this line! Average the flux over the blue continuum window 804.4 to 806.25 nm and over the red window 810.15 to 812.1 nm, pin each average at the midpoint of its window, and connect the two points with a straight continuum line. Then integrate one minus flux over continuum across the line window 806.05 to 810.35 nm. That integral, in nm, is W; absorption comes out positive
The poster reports 0.33 nm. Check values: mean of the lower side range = 20.8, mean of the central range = 21.2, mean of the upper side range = 25.3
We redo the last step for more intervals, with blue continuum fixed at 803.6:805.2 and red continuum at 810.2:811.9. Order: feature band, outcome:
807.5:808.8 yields 0.13 nm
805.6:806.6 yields 0.04 nm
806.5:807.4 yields 0.09 nm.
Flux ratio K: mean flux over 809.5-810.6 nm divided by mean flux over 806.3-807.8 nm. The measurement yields 1.15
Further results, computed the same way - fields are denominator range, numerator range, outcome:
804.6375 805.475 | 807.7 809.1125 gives 1.03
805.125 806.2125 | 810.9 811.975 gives 1.25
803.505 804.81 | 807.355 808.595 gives 1.00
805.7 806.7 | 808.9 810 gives 1.07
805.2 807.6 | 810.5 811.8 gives 1.23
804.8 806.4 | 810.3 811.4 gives 1.19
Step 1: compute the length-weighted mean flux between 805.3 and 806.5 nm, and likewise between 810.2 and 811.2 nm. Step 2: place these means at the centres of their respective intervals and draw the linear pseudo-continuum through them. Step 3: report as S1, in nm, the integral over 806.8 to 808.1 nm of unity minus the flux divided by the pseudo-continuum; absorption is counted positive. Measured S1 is 0.095 nm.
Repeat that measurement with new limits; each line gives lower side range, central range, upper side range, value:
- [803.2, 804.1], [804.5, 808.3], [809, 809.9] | 0.16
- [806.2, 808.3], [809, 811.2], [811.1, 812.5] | 0.12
